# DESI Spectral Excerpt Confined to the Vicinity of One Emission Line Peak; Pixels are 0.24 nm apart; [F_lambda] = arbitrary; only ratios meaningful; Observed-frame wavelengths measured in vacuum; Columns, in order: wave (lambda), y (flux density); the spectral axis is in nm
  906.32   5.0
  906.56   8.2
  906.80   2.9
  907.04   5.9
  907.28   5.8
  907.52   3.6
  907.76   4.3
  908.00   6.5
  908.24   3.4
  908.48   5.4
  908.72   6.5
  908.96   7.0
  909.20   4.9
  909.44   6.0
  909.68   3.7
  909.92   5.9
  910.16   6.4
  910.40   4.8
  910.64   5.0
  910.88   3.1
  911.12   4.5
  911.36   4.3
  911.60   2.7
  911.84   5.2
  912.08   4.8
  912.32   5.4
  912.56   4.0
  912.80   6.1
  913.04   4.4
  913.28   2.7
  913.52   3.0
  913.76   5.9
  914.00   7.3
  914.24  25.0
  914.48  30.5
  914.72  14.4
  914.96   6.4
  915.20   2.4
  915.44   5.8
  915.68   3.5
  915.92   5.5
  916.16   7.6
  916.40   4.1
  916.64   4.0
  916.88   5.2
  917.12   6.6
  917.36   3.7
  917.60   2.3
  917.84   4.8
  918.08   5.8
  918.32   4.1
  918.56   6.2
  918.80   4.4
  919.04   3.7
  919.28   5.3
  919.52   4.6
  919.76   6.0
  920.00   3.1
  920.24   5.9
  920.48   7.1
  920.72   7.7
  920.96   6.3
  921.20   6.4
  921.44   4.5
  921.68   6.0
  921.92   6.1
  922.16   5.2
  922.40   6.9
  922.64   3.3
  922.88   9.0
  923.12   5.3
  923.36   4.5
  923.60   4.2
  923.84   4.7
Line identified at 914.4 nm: H-beta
